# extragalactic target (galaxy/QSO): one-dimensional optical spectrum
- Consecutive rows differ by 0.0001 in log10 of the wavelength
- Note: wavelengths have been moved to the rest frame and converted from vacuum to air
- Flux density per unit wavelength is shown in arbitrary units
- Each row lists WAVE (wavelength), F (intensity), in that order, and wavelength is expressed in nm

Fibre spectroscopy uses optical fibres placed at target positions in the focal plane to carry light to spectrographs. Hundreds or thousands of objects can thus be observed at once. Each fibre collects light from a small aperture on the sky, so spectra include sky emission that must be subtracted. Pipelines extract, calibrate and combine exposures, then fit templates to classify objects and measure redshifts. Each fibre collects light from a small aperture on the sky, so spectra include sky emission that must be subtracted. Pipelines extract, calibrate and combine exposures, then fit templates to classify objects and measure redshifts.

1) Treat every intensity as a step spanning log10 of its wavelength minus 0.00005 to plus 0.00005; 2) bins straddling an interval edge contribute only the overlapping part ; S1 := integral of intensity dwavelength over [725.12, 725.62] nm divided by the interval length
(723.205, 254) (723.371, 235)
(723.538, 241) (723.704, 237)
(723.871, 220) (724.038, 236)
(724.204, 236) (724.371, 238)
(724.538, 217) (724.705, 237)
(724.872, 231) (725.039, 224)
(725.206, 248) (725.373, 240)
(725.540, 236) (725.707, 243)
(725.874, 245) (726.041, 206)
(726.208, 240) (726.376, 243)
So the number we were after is 241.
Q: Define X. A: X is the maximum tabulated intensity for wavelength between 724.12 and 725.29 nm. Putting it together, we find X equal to 248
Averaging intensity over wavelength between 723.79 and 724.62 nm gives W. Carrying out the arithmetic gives 229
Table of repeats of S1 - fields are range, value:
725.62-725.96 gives 244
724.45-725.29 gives 231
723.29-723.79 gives 238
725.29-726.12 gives 234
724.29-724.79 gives 230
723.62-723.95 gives 229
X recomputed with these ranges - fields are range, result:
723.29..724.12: 241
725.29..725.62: 240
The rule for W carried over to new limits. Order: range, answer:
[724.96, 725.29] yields 236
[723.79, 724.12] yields 228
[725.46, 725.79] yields 240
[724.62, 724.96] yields 234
